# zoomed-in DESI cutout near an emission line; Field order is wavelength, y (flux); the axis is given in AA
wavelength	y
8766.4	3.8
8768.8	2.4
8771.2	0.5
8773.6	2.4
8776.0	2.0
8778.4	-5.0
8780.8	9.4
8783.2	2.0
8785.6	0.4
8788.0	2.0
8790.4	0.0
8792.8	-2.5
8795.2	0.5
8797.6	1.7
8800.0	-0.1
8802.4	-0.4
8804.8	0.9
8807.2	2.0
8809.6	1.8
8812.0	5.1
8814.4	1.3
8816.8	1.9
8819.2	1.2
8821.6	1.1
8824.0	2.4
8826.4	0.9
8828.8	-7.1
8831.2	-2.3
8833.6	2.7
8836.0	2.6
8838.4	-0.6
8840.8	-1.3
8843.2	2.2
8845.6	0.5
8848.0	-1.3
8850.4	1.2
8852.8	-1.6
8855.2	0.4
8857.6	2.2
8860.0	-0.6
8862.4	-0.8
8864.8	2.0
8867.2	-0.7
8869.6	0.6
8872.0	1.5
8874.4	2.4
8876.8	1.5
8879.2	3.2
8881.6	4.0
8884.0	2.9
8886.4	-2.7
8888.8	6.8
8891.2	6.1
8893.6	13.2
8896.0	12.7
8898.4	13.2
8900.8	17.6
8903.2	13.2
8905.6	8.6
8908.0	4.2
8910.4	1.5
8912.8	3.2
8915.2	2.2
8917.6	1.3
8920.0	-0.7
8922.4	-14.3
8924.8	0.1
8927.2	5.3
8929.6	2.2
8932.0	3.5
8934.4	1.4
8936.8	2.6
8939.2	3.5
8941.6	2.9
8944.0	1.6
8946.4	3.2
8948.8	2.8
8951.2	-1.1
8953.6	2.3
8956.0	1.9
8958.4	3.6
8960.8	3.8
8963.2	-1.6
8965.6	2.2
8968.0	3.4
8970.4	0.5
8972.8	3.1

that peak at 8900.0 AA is [O II]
